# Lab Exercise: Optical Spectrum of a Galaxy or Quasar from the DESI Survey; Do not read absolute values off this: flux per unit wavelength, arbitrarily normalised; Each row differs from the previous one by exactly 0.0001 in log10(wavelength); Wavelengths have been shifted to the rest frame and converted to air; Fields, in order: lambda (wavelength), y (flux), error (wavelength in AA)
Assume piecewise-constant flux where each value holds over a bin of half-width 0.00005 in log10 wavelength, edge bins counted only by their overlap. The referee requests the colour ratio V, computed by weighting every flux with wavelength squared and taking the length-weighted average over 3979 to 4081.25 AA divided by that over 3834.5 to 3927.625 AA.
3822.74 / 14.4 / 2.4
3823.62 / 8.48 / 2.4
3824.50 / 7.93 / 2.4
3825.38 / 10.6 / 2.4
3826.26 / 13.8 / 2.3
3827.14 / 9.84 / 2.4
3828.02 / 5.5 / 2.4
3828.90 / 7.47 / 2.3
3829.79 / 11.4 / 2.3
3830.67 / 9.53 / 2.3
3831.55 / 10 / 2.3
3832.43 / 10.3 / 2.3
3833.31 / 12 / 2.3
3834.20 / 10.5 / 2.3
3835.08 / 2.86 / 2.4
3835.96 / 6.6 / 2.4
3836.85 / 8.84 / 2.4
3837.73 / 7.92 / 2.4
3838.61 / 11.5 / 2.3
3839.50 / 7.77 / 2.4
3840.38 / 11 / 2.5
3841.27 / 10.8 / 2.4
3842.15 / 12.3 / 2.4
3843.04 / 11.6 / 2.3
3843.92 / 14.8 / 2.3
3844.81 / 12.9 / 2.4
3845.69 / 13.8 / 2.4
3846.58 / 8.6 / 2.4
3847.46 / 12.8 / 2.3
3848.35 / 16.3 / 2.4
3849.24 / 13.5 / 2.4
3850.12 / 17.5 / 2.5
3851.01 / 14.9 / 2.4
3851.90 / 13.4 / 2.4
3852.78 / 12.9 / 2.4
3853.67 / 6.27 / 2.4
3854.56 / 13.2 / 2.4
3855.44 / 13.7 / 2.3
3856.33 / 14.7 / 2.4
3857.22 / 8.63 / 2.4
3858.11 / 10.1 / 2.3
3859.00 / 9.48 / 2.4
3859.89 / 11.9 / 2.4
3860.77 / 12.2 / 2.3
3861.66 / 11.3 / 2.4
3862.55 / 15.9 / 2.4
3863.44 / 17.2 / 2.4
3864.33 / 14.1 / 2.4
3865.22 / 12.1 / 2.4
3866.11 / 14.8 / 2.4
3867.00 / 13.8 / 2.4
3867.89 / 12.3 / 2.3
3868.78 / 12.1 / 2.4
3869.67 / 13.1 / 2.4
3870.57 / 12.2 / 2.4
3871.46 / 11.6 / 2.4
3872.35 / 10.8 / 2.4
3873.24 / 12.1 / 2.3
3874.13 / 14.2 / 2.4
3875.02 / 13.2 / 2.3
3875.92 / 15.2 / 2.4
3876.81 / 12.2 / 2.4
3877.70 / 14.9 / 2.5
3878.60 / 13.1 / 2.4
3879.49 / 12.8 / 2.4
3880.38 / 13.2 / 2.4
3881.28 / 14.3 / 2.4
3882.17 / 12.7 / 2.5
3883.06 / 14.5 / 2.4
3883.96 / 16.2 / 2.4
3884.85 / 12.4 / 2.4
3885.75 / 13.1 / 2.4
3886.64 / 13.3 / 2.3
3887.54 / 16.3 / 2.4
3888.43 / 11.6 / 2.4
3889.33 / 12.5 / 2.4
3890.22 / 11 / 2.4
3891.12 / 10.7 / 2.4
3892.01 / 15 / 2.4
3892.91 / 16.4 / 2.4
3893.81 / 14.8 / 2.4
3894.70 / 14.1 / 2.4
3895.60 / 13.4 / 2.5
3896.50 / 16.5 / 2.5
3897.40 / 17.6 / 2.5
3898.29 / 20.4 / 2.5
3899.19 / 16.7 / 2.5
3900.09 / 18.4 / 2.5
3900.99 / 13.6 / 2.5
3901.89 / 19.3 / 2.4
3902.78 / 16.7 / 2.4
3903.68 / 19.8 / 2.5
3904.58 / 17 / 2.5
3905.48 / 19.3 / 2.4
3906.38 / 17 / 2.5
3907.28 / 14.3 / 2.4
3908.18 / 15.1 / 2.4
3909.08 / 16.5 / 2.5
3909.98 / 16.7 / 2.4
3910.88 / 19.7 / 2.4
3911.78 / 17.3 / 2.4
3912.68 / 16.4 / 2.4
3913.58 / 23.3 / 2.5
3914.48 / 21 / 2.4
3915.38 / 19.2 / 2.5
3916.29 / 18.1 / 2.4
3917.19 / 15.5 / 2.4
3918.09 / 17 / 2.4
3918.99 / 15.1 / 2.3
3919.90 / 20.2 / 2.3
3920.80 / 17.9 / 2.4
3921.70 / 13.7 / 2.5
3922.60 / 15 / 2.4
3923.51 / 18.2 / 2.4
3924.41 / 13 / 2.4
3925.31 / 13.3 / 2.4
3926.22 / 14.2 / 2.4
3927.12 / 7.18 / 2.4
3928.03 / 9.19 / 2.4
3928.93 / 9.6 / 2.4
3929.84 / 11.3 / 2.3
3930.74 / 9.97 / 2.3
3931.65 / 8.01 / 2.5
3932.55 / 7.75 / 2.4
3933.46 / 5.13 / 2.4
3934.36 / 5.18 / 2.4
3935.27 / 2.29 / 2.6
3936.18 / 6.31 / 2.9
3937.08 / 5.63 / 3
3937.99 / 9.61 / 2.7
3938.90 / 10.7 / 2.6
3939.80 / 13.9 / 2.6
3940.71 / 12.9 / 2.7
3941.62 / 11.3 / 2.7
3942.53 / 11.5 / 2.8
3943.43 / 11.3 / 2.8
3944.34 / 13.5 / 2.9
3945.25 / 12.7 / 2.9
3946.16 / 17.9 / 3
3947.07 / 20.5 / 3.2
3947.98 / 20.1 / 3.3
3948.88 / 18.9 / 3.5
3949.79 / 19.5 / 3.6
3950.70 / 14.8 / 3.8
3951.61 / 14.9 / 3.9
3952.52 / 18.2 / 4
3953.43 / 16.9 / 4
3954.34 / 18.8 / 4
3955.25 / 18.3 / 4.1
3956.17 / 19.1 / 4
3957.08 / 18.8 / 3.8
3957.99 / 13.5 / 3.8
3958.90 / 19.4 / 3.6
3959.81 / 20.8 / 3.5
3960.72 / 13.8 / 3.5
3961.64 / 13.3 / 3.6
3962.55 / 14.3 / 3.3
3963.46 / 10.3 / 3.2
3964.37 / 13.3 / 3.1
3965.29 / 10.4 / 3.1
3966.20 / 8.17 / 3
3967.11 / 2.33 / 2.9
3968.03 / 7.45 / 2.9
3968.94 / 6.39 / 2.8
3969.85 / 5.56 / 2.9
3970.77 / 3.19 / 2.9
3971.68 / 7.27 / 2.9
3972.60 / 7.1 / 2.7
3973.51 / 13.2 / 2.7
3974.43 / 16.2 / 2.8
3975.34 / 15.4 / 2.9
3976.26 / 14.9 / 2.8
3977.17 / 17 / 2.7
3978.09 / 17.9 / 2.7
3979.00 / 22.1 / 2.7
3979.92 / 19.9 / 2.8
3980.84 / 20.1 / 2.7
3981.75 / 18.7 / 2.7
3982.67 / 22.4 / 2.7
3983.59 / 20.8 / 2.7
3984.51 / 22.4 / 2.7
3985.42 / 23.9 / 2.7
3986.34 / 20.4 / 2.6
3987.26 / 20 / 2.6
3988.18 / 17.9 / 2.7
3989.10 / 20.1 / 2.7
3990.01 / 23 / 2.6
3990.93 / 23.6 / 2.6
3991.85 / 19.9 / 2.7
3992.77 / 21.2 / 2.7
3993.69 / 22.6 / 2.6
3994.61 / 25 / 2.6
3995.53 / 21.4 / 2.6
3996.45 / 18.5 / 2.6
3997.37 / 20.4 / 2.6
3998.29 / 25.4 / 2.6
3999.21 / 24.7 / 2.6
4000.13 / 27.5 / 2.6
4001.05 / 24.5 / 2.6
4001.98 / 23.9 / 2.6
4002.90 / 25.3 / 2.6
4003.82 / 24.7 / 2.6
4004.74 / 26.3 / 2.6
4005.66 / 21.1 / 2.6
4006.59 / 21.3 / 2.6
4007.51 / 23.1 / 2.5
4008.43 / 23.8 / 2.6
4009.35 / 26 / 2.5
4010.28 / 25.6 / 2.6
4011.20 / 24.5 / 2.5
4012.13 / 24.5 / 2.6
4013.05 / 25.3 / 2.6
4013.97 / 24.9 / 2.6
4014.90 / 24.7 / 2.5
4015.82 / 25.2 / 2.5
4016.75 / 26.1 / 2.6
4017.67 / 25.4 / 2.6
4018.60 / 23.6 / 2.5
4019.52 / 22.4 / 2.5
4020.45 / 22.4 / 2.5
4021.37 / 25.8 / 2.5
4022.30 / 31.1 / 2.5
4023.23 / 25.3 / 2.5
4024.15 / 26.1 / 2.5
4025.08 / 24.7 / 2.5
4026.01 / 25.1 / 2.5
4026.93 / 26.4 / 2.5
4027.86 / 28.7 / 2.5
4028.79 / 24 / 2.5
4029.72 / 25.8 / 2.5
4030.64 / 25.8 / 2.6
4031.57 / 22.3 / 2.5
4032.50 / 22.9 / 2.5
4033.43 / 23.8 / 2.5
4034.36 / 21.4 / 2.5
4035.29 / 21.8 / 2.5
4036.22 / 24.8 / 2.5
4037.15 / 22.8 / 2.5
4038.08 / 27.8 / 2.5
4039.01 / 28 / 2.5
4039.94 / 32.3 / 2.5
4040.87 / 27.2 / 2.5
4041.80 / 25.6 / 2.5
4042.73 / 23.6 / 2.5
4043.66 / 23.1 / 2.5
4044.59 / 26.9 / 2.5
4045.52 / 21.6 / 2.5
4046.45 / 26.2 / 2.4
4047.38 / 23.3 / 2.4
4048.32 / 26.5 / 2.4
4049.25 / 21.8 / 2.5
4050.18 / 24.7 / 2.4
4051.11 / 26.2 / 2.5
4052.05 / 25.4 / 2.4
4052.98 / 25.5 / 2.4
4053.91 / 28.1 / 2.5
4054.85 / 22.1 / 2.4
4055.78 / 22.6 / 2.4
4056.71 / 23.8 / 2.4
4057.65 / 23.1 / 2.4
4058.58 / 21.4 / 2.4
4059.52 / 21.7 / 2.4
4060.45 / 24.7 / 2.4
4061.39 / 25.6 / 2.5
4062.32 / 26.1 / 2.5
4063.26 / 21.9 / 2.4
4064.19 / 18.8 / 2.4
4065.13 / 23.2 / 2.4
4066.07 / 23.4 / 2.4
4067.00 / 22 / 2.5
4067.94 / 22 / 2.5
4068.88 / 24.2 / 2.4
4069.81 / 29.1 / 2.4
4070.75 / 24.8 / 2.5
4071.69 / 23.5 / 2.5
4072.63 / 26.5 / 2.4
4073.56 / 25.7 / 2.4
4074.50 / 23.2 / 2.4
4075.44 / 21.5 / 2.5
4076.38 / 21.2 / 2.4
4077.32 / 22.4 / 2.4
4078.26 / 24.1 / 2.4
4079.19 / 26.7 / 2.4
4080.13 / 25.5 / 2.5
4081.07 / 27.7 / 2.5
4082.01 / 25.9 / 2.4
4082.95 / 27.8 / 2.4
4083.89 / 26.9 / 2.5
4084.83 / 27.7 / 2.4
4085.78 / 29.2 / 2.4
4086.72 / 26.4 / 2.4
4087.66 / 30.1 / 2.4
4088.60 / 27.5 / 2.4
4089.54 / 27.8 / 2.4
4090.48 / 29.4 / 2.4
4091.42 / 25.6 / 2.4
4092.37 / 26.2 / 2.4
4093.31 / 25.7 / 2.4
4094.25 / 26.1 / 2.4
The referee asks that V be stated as 1.8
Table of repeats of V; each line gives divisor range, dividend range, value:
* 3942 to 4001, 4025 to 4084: 1.51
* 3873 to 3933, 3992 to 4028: 1.73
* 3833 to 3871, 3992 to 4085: 2.25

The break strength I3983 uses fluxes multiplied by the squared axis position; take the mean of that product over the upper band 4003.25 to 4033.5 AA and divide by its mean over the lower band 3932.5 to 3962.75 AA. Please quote 1.8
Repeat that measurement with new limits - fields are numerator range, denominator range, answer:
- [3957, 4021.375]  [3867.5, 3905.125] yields 1.42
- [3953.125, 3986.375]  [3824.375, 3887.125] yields 1.31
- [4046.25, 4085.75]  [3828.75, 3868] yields 2.33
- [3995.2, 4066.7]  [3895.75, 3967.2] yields 1.76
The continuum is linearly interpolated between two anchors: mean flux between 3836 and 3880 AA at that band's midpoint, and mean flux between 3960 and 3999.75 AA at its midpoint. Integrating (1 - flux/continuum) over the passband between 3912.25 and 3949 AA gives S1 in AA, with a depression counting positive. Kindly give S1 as 4.2 AA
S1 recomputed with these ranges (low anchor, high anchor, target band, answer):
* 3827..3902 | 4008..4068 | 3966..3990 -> 6.3 AA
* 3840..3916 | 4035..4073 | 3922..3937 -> 6.6 AA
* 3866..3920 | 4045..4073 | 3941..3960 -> 1.8 AA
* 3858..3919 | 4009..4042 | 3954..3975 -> 8.5 AA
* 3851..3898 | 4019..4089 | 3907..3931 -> 0.8 AA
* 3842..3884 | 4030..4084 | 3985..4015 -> -2.9 AA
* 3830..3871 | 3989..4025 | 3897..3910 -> -1.1 AA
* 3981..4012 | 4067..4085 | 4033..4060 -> -0.5 AA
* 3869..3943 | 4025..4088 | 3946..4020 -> 2.2 AA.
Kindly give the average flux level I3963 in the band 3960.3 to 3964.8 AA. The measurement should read 13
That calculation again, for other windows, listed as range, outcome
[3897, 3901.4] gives 17.4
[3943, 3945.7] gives 12.5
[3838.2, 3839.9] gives 9.61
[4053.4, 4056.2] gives 24.3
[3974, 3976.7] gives 15.5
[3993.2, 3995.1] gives 23.7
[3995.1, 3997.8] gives 20.1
